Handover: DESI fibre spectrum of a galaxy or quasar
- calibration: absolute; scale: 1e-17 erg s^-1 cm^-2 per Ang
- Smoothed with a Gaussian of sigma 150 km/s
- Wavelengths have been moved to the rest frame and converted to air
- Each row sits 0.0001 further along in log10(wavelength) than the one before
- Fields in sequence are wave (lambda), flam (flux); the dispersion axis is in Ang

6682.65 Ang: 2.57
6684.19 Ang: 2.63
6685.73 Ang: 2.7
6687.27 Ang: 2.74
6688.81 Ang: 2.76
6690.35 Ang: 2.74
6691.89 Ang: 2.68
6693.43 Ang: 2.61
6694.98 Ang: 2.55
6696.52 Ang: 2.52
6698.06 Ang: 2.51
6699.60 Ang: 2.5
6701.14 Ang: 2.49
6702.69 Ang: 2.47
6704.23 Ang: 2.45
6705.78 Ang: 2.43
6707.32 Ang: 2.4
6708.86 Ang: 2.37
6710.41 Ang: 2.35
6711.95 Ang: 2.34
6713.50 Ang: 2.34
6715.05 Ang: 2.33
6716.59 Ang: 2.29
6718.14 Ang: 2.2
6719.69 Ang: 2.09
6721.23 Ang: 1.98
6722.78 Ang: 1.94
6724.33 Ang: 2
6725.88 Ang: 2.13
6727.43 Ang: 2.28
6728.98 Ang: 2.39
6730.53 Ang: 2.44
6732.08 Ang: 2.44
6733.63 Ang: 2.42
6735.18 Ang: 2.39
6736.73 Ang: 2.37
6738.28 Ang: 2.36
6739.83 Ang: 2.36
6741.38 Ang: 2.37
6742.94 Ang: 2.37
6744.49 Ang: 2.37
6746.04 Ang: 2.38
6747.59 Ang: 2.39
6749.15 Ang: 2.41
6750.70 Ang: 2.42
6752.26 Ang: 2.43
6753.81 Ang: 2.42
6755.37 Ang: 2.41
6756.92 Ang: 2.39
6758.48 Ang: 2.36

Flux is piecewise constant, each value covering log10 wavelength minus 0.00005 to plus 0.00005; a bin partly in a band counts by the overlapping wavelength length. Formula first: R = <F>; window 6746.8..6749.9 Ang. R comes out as 2.4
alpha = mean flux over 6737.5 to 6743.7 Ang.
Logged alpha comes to 2.36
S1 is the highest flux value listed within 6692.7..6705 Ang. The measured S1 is 2.61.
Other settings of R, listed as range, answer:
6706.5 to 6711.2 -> 2.38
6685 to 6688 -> 2.72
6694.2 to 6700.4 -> 2.52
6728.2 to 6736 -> 2.42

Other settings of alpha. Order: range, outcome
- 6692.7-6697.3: 2.56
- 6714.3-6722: 2.18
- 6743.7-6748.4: 2.38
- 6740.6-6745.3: 2.37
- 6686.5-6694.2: 2.71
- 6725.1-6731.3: 2.31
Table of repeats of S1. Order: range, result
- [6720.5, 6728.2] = 2.28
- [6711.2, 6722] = 2.34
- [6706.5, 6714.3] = 2.4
